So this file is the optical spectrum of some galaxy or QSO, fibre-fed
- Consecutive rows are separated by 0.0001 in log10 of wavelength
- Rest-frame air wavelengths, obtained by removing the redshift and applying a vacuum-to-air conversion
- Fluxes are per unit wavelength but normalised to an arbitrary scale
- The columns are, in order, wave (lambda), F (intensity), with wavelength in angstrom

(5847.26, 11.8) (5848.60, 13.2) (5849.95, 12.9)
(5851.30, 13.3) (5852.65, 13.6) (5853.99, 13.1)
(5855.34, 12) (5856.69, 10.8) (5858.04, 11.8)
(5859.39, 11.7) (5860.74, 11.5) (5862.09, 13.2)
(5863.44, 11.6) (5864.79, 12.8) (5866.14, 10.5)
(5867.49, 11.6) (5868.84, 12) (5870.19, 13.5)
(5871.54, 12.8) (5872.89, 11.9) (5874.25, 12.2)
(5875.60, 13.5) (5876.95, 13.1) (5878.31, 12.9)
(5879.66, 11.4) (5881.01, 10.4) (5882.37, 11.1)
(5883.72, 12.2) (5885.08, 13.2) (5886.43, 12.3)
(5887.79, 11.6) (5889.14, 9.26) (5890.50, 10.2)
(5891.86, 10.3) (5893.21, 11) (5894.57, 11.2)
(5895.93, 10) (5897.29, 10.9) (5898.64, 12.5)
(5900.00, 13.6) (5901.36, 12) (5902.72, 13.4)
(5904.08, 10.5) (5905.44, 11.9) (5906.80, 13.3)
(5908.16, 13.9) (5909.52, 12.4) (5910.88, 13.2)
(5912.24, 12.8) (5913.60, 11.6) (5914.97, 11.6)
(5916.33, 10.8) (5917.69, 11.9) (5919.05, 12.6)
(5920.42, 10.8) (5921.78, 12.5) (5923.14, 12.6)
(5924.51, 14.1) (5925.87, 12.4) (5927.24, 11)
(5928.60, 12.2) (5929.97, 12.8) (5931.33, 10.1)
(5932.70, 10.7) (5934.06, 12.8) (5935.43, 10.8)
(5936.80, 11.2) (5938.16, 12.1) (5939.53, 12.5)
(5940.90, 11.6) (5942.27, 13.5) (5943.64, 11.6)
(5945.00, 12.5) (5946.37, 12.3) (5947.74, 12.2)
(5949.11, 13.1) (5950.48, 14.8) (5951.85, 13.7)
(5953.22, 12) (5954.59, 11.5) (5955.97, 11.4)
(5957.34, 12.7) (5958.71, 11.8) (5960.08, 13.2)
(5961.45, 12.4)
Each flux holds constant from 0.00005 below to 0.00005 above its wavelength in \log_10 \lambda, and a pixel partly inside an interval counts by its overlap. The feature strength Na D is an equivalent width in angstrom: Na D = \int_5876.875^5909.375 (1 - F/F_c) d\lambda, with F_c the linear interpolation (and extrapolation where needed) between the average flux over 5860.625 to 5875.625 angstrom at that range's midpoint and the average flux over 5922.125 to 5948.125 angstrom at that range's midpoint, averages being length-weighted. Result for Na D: 1.14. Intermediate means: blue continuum 12.2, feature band 11.7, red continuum 12.1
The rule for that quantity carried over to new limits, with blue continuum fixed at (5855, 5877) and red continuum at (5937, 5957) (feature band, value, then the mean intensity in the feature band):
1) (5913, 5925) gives 0.31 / 12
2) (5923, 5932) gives 0.17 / 12.1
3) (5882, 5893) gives 0.86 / 11.3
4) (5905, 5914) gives -0.35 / 12.8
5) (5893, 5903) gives 0.37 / 11.8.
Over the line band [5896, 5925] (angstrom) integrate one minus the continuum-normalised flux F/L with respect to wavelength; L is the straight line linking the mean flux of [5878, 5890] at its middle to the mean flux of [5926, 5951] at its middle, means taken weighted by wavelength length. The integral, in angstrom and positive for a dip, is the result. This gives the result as -1.1 angstrom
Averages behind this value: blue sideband 11.5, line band 12.3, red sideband 12.1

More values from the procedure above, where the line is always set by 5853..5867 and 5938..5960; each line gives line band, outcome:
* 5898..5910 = -0.4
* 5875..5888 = -0.1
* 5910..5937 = 0.8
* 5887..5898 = 1.4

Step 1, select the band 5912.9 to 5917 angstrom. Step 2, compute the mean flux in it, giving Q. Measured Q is 11.3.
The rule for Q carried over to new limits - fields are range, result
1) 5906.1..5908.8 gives 13.6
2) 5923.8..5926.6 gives 13.2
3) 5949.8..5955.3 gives 13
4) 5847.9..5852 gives 13.1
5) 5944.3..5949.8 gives 12.5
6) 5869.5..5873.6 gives 12.7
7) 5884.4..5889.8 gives 11.6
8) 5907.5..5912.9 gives 13.1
